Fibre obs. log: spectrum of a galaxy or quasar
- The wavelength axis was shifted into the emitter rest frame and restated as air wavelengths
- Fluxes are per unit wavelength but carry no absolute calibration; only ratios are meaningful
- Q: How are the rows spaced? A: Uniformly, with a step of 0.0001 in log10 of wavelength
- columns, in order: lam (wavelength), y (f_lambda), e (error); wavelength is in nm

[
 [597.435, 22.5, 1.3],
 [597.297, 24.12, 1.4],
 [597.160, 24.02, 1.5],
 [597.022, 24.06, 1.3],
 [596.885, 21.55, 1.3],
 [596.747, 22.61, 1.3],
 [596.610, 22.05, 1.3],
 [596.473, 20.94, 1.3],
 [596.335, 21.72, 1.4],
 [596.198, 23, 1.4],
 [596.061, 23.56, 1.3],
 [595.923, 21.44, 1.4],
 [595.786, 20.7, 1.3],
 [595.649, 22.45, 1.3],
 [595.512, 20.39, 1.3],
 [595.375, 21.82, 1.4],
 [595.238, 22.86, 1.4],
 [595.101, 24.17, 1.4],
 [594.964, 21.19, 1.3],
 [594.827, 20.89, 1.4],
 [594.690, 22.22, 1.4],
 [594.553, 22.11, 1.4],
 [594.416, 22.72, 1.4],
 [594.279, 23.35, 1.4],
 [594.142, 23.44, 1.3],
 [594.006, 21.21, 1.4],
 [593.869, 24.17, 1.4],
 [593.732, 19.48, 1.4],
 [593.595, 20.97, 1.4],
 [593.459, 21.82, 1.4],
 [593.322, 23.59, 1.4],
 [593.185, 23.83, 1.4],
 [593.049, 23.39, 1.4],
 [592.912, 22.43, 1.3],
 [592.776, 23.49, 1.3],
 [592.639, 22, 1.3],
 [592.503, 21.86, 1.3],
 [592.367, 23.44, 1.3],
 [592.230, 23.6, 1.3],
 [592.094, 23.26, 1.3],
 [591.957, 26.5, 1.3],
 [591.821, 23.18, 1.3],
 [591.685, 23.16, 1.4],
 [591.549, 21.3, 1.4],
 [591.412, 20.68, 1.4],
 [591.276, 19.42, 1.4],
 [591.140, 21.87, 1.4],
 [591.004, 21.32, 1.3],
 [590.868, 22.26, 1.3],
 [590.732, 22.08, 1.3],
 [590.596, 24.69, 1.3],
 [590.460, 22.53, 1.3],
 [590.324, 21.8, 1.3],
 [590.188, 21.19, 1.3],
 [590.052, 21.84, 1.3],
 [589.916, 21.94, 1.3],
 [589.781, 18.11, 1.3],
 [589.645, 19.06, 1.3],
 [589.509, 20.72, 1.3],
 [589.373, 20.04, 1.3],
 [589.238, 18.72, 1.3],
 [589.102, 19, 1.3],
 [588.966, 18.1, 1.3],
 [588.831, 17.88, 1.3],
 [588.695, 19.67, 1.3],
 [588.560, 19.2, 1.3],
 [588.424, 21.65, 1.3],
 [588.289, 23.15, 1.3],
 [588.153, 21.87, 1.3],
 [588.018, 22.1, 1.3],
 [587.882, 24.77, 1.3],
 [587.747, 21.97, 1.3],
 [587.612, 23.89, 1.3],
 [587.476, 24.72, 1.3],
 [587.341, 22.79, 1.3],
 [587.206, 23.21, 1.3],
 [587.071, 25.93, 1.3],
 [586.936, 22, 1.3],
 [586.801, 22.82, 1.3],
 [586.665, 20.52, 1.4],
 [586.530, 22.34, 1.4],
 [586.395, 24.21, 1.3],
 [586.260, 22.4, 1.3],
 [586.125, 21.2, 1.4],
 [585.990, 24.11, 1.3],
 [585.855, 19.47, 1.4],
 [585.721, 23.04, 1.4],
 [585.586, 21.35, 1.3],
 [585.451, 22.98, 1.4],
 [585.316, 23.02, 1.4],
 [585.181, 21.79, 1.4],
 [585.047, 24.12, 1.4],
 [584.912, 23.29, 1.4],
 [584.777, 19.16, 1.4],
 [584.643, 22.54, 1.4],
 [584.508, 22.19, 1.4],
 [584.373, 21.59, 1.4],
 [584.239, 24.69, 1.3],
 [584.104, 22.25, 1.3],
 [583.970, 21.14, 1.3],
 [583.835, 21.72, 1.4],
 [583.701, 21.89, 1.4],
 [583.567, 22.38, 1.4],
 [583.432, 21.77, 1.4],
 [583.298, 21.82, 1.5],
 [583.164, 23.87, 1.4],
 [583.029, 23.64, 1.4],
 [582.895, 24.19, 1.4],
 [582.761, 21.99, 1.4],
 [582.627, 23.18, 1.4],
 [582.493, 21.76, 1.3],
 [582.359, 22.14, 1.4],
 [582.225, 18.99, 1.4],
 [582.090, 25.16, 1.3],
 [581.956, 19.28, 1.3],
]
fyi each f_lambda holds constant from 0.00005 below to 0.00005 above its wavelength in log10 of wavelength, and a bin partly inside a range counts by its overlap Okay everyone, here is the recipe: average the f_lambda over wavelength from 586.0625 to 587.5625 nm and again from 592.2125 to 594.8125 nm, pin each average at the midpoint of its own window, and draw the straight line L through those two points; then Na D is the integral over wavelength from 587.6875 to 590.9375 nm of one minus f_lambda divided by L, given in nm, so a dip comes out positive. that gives 0.25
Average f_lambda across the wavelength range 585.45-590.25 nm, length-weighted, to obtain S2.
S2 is 21.6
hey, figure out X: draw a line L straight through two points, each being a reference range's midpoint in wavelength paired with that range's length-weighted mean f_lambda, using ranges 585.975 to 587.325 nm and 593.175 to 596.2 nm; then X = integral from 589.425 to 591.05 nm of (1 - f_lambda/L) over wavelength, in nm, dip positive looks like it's 0.08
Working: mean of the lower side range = 22.8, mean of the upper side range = 22.2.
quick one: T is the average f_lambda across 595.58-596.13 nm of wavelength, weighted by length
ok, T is 22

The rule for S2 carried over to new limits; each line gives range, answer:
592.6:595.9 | 22.3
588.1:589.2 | 20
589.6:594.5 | 22.3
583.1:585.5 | 22.3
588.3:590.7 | 20.5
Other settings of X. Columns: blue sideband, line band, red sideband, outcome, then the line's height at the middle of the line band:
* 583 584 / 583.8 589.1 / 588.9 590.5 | -0.21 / 21.3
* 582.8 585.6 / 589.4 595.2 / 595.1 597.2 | 0.03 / 22.3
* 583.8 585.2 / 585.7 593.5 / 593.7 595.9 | 0.06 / 22.2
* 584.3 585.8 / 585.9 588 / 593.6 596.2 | -0.08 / 22.2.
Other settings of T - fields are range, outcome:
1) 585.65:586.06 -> 22.2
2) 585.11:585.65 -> 22.3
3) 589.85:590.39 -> 21.7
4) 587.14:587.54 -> 23.6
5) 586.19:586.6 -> 23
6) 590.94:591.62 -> 20.9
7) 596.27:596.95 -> 21.8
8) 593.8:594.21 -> 23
